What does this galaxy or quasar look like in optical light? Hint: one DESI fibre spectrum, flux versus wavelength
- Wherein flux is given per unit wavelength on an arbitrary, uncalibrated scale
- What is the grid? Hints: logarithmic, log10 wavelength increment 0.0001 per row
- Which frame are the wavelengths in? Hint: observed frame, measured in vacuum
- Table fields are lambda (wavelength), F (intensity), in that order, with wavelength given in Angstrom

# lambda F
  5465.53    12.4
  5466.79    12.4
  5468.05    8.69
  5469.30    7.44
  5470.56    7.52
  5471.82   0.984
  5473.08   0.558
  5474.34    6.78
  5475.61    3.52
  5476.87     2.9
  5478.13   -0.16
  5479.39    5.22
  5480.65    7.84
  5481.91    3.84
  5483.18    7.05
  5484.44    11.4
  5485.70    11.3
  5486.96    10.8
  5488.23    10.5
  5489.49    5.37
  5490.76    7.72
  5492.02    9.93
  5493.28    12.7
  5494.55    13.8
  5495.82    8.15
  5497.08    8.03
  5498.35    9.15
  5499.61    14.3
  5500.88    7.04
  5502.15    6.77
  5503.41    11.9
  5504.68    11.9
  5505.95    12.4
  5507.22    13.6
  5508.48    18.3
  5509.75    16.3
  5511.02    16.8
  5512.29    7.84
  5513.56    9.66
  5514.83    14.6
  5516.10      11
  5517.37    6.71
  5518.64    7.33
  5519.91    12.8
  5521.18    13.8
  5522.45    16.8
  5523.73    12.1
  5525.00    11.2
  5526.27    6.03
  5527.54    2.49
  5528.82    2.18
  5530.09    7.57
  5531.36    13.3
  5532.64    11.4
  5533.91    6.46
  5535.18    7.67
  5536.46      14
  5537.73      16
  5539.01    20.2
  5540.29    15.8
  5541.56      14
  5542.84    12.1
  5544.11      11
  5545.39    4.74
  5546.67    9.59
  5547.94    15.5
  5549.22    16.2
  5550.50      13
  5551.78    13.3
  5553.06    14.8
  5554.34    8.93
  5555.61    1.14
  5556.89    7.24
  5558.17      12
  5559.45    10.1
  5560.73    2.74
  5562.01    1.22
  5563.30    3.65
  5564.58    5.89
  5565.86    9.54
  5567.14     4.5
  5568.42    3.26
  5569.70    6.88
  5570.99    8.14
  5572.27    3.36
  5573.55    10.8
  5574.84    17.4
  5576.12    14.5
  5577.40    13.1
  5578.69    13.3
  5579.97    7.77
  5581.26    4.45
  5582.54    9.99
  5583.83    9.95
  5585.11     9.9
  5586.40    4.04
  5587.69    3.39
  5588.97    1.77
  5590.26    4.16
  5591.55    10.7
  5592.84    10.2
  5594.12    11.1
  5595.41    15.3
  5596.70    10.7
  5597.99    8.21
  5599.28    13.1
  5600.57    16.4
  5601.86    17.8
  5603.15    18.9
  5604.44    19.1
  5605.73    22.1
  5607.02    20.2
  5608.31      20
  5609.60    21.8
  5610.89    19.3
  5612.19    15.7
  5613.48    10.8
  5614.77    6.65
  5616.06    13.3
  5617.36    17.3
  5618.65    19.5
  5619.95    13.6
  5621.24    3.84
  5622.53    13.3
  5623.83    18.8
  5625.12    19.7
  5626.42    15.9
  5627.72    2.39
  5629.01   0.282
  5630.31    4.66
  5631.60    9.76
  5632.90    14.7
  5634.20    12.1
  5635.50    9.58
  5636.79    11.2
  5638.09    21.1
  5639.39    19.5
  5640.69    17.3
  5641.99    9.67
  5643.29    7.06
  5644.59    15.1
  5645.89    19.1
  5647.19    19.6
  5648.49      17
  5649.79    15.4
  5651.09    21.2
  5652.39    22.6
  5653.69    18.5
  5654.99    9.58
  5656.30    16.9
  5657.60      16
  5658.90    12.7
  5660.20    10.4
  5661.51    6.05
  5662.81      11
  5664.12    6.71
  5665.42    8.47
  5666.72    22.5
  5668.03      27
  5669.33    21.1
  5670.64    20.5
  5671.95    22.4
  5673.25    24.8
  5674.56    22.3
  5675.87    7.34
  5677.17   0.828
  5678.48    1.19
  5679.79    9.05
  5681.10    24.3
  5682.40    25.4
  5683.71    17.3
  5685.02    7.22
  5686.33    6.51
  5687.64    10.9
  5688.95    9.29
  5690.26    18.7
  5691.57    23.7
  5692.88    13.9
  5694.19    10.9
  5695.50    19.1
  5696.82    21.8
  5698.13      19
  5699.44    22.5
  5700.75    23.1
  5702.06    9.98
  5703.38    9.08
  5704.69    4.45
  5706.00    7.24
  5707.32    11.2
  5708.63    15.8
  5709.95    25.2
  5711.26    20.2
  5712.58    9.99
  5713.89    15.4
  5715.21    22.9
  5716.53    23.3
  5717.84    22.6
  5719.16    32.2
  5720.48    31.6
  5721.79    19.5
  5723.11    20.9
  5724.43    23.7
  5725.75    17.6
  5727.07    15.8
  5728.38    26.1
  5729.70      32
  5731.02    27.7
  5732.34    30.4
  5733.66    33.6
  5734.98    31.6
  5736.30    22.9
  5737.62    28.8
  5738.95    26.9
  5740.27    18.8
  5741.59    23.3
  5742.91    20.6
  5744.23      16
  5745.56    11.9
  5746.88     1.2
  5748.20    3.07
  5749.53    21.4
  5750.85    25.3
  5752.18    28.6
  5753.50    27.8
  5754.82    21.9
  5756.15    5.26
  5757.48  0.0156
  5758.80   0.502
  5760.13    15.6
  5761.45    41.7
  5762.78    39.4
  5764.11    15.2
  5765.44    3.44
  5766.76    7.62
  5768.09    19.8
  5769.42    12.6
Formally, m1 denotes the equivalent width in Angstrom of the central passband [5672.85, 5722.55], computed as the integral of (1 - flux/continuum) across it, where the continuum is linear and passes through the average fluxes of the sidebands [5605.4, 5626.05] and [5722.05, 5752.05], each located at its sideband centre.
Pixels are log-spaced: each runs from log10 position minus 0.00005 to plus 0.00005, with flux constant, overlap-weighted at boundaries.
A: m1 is 9.3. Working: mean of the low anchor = 15.9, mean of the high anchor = 21.9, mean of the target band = 16.3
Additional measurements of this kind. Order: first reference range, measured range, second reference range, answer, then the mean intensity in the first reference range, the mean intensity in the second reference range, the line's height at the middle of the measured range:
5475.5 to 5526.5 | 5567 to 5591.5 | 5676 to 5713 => 7.6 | 10.1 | 14.1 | 11.7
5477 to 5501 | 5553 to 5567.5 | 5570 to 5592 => 3.4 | 8.55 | 8.58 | 8.57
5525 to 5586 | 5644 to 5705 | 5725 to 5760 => 2.3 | 9.51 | 19.9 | 16.1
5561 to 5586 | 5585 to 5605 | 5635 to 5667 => -1.6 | 8.17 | 14.5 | 9.93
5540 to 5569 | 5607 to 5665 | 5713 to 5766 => 1.7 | 9.07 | 21.1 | 14.4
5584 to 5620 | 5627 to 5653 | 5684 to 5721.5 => 2.2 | 13.4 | 16.7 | 14.6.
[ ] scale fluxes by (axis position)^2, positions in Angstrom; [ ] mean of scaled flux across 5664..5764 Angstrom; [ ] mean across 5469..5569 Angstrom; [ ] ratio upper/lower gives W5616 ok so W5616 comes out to 2.12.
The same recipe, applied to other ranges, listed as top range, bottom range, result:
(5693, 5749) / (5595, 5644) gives 1.47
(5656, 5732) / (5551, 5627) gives 1.57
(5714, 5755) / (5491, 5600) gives 2.43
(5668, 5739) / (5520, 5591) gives 2.14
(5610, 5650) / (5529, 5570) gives 1.41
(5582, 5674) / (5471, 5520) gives 1.61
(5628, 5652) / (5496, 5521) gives 1.25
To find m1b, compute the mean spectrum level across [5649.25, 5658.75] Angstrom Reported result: 17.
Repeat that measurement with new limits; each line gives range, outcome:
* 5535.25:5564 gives 10.7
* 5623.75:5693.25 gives 14.3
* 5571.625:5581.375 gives 10.9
